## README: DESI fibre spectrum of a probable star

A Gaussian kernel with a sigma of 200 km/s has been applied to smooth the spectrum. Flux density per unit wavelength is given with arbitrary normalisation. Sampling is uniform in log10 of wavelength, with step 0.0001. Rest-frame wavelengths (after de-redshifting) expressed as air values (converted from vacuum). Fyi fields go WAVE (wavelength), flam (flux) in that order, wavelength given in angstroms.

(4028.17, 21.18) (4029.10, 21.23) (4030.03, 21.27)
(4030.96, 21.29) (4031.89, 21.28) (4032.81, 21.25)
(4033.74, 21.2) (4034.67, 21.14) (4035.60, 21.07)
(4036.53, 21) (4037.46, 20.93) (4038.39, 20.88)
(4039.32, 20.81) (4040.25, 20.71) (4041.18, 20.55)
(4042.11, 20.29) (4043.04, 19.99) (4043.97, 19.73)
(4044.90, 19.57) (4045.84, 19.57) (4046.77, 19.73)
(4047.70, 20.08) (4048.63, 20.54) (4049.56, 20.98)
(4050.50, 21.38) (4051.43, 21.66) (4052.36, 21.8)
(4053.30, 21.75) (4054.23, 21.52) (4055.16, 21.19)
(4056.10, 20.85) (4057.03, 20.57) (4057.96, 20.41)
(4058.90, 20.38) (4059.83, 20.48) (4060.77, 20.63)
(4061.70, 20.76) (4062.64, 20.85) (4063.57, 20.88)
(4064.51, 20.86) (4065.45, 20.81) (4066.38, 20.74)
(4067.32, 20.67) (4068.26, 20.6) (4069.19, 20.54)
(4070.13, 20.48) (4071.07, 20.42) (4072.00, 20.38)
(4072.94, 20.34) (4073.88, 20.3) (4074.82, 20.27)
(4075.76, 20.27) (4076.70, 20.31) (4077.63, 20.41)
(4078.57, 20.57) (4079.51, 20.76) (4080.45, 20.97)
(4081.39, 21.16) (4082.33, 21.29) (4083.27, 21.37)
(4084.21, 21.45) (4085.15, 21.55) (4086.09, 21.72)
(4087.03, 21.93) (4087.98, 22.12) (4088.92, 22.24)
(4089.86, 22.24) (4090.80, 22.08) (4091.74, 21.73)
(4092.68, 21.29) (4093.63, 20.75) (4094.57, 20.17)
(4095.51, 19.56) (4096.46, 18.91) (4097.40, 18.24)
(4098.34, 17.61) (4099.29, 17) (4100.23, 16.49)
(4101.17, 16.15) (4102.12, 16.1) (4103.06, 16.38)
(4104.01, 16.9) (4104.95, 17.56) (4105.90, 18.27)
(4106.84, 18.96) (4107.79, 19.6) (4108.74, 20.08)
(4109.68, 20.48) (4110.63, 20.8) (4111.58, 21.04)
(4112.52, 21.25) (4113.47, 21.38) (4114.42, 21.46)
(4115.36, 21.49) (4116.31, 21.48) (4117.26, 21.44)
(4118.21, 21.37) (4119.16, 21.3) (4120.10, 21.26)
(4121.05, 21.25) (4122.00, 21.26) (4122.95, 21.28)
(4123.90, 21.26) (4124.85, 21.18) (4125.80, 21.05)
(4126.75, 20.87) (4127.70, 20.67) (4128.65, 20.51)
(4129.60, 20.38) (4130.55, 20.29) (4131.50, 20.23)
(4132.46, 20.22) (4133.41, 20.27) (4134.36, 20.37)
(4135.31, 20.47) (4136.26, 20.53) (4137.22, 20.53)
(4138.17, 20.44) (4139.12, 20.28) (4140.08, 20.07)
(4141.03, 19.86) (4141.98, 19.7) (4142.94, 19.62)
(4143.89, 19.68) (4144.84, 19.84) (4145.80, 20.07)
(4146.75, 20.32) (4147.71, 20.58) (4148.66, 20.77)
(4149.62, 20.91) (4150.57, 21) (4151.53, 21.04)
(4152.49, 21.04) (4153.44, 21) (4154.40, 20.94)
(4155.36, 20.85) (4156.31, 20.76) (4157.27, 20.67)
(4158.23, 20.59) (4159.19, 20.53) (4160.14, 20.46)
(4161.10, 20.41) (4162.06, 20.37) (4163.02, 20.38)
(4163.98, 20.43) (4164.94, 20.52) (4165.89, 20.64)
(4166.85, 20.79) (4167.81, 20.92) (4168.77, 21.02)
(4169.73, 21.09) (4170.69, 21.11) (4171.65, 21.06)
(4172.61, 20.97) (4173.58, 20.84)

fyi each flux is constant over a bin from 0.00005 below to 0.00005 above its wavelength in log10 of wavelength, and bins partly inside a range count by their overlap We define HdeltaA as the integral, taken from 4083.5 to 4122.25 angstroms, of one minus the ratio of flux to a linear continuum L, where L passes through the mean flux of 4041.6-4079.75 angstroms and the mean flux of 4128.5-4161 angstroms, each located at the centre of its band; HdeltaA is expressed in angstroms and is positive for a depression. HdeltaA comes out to 0.8 angstroms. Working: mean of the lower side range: 20.6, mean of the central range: 20.1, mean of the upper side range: 20.4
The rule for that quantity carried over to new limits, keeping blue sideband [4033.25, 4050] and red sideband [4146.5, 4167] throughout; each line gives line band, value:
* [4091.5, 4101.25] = 0.8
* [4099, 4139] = 1.1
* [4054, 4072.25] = -0.2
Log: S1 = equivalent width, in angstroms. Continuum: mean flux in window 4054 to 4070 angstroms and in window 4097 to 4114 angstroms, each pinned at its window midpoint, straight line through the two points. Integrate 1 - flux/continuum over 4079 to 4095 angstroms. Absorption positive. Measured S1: -1.61 angstroms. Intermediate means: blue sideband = 20.7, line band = 21.5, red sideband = 18.6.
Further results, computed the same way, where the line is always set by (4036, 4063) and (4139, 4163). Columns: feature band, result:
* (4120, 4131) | -0.23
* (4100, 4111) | 1.28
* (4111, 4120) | -0.36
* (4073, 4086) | -0.14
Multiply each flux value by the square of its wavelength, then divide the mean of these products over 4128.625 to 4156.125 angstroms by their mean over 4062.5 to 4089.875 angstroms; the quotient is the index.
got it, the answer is 1.0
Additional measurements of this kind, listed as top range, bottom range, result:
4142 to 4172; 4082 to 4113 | 1.07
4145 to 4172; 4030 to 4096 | 1.04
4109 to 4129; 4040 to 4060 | 1.06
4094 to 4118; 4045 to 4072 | 0.95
